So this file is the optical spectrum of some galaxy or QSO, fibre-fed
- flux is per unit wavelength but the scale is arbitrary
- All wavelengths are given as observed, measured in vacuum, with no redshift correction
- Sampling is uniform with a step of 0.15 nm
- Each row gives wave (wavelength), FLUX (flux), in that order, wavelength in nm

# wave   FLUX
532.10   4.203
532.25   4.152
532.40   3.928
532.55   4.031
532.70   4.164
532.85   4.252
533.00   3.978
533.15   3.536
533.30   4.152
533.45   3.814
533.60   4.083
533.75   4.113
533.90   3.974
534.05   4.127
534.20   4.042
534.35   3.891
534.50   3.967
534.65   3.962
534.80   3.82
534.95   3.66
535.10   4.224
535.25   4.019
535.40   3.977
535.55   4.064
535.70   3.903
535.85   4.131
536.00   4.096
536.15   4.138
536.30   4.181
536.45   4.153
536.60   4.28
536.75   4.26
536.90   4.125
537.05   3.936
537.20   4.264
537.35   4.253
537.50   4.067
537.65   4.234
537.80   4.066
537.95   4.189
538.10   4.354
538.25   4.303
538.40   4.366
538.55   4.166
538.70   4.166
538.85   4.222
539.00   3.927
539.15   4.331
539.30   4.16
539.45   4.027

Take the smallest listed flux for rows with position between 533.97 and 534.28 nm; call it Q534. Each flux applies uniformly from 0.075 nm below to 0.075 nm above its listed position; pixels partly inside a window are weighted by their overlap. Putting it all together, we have 4.042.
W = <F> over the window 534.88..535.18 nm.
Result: 3.95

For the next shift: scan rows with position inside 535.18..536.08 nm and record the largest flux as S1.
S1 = 4.131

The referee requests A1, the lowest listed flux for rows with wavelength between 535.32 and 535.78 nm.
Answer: 3.903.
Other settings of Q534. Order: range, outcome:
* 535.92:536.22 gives 4.096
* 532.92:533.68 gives 3.536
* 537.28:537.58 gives 4.067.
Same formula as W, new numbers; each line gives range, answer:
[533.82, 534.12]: 4.05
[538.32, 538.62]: 4.27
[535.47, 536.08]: 4.05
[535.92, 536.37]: 4.14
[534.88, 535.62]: 3.99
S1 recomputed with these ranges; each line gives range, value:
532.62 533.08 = 4.252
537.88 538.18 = 4.354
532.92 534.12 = 4.152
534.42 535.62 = 4.224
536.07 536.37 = 4.181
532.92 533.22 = 3.978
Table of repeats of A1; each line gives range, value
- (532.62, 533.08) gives 3.978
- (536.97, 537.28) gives 3.936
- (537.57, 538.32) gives 4.066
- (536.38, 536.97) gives 4.125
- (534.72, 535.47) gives 3.66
